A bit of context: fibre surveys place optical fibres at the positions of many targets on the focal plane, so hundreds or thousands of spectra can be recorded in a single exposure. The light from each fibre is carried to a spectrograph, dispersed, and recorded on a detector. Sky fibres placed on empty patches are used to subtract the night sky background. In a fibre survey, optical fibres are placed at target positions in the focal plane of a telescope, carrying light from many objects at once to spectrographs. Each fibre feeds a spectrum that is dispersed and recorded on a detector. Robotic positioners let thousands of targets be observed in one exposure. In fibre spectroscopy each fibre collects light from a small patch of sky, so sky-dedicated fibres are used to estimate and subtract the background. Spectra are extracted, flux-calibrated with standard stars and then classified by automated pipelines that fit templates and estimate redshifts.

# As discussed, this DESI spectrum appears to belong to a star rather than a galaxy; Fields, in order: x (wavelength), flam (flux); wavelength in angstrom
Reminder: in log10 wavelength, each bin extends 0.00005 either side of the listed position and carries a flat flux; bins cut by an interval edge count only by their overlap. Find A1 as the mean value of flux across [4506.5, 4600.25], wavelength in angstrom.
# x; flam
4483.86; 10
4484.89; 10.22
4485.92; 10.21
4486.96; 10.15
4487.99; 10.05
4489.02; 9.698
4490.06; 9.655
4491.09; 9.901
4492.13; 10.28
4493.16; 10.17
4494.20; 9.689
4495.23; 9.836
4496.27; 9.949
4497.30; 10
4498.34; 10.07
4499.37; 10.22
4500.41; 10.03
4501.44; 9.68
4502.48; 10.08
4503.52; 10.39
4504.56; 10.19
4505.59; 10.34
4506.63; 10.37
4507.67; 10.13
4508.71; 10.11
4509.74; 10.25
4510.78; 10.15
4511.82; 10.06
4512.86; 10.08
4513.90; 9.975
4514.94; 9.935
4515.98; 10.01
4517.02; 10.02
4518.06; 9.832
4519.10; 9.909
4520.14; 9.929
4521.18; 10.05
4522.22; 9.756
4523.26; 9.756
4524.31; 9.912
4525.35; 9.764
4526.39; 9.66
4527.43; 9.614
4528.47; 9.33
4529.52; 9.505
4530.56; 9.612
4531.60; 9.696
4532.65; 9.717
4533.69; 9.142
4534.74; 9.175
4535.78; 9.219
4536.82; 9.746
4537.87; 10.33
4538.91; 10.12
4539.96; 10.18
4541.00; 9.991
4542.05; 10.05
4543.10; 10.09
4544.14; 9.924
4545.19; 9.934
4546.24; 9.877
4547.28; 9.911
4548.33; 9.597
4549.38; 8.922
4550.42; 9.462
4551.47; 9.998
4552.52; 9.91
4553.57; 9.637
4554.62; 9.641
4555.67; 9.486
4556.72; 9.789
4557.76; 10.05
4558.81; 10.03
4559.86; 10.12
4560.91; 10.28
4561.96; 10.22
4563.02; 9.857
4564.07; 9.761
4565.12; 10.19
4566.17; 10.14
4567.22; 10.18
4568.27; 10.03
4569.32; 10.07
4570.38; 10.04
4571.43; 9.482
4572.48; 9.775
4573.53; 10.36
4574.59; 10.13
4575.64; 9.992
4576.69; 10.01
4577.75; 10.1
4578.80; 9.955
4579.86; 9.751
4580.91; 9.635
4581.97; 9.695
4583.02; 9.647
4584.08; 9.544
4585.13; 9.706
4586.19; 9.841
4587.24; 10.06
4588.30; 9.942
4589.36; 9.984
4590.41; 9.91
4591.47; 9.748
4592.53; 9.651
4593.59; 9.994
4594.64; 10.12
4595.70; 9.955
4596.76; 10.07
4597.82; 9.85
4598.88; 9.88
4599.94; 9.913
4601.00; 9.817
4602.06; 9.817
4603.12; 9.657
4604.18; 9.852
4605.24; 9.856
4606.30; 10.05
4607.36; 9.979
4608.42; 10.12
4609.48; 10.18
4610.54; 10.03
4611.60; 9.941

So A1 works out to 9.87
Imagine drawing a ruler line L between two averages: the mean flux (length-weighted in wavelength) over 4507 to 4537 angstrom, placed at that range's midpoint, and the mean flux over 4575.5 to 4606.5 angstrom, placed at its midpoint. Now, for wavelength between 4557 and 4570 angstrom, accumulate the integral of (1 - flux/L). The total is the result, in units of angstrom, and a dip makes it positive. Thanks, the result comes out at -0.31 angstrom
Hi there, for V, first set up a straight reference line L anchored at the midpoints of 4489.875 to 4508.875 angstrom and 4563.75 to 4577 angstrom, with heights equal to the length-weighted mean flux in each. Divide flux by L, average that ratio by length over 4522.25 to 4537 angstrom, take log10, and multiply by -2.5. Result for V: 0.05 mag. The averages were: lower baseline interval 10.1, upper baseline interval 10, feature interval 9.56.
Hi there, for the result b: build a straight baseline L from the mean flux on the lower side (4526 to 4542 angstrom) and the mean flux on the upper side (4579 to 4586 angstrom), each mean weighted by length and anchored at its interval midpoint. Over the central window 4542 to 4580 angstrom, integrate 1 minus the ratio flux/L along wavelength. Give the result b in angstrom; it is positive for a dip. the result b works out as -0.9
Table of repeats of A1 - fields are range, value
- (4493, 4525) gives 10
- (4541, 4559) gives 9.78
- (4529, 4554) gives 9.74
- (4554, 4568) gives 9.98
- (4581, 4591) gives 9.81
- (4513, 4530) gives 9.81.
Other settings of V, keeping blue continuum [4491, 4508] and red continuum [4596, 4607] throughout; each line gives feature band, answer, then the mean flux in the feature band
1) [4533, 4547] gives 0.02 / 9.83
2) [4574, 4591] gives 0.00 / 9.87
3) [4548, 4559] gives 0.03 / 9.68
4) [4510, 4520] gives 0.01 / 10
